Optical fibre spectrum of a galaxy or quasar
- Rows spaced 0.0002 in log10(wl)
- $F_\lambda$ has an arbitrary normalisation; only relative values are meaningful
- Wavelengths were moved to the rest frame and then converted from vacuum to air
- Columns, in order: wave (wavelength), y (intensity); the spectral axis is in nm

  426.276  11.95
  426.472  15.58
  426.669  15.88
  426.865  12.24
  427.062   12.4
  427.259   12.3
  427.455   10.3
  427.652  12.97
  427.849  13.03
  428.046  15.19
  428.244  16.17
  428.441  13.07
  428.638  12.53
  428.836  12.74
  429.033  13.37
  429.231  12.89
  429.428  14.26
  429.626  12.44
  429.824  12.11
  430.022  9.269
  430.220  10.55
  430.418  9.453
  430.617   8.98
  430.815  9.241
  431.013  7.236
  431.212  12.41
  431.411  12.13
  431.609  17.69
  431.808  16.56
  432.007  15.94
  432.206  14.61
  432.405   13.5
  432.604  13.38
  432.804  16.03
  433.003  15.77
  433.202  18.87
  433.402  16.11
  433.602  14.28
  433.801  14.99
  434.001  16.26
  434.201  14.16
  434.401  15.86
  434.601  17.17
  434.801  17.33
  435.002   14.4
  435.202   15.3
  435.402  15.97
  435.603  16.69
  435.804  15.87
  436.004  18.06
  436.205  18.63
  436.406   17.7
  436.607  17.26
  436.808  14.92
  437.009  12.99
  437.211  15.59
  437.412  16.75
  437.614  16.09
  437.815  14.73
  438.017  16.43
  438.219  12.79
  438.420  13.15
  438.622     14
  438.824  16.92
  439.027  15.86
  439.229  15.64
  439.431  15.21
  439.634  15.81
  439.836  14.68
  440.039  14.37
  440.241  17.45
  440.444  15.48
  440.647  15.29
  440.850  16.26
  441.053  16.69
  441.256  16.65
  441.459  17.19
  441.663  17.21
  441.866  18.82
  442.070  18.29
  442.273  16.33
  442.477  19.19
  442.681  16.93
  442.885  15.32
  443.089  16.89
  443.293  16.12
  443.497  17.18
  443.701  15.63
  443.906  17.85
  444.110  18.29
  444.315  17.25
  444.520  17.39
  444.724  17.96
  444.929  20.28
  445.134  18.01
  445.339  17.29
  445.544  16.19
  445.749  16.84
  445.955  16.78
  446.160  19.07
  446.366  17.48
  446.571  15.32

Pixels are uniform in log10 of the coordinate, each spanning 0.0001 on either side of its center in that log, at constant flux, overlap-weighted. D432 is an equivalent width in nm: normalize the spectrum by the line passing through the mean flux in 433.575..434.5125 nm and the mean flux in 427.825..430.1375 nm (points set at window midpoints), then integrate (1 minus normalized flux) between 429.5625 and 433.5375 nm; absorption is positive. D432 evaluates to 0.30 nm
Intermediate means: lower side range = 13.1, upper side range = 15.2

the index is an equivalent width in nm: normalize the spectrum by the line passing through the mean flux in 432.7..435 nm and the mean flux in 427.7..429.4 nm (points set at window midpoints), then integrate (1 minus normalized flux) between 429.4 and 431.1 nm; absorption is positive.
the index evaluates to 0.49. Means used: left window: 13.6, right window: 16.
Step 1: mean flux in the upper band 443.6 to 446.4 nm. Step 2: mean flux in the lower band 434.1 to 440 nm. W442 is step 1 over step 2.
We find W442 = 1.12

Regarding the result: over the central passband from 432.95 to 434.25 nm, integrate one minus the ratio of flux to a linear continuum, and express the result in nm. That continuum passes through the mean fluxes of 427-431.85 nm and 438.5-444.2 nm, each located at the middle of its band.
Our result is -0.196 nm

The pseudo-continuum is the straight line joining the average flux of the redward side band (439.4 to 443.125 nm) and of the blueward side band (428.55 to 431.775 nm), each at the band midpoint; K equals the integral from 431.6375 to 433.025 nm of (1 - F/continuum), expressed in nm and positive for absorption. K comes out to -0.27 nm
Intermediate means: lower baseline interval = 11.8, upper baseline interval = 16.5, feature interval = 15.2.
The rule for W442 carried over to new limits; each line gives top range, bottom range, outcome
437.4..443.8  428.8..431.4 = 1.44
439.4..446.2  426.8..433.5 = 1.29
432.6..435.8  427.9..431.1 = 1.34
